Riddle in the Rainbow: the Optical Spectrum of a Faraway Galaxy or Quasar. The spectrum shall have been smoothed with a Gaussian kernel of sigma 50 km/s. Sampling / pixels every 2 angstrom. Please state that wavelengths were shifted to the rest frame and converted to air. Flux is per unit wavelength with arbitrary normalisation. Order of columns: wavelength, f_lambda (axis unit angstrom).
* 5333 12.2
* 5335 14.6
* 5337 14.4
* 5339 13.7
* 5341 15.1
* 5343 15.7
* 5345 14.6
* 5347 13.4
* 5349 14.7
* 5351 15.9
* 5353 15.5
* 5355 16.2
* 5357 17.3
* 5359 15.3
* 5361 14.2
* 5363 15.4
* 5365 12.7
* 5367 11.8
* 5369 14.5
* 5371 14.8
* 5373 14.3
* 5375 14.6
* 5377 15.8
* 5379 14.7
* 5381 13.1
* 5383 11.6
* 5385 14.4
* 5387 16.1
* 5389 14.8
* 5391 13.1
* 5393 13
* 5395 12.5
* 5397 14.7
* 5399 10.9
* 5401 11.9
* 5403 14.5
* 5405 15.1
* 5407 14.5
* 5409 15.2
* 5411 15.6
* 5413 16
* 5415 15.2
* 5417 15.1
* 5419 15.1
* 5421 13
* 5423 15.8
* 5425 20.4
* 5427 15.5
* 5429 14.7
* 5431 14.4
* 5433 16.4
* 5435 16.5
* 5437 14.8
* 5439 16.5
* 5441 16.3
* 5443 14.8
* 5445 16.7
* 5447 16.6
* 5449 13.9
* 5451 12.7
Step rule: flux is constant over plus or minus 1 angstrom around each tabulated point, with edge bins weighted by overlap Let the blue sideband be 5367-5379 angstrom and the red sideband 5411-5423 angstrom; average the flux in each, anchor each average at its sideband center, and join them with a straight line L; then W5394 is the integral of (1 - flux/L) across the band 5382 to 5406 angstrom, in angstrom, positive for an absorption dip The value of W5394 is 2.0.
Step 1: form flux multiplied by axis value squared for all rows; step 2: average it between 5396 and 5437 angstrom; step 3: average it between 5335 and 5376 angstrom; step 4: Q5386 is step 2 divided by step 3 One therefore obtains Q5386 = 1.05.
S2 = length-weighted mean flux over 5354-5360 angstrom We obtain 16.3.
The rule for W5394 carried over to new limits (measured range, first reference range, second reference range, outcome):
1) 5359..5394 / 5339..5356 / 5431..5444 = 2.7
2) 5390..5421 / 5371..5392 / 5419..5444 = 1.8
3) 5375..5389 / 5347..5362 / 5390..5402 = -0.8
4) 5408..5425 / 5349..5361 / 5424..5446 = 0.6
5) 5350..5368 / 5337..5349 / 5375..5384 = -0.9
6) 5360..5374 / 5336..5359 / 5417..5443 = 1.2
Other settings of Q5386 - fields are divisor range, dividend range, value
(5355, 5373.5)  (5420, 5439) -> 1.11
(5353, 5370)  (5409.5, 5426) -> 1.09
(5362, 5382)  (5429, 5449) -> 1.14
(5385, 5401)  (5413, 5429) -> 1.17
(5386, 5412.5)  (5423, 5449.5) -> 1.16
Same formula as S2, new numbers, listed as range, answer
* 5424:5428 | 17.9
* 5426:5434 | 15.2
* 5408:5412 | 15.4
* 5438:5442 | 16.4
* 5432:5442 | 16.1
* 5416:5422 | 14.4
